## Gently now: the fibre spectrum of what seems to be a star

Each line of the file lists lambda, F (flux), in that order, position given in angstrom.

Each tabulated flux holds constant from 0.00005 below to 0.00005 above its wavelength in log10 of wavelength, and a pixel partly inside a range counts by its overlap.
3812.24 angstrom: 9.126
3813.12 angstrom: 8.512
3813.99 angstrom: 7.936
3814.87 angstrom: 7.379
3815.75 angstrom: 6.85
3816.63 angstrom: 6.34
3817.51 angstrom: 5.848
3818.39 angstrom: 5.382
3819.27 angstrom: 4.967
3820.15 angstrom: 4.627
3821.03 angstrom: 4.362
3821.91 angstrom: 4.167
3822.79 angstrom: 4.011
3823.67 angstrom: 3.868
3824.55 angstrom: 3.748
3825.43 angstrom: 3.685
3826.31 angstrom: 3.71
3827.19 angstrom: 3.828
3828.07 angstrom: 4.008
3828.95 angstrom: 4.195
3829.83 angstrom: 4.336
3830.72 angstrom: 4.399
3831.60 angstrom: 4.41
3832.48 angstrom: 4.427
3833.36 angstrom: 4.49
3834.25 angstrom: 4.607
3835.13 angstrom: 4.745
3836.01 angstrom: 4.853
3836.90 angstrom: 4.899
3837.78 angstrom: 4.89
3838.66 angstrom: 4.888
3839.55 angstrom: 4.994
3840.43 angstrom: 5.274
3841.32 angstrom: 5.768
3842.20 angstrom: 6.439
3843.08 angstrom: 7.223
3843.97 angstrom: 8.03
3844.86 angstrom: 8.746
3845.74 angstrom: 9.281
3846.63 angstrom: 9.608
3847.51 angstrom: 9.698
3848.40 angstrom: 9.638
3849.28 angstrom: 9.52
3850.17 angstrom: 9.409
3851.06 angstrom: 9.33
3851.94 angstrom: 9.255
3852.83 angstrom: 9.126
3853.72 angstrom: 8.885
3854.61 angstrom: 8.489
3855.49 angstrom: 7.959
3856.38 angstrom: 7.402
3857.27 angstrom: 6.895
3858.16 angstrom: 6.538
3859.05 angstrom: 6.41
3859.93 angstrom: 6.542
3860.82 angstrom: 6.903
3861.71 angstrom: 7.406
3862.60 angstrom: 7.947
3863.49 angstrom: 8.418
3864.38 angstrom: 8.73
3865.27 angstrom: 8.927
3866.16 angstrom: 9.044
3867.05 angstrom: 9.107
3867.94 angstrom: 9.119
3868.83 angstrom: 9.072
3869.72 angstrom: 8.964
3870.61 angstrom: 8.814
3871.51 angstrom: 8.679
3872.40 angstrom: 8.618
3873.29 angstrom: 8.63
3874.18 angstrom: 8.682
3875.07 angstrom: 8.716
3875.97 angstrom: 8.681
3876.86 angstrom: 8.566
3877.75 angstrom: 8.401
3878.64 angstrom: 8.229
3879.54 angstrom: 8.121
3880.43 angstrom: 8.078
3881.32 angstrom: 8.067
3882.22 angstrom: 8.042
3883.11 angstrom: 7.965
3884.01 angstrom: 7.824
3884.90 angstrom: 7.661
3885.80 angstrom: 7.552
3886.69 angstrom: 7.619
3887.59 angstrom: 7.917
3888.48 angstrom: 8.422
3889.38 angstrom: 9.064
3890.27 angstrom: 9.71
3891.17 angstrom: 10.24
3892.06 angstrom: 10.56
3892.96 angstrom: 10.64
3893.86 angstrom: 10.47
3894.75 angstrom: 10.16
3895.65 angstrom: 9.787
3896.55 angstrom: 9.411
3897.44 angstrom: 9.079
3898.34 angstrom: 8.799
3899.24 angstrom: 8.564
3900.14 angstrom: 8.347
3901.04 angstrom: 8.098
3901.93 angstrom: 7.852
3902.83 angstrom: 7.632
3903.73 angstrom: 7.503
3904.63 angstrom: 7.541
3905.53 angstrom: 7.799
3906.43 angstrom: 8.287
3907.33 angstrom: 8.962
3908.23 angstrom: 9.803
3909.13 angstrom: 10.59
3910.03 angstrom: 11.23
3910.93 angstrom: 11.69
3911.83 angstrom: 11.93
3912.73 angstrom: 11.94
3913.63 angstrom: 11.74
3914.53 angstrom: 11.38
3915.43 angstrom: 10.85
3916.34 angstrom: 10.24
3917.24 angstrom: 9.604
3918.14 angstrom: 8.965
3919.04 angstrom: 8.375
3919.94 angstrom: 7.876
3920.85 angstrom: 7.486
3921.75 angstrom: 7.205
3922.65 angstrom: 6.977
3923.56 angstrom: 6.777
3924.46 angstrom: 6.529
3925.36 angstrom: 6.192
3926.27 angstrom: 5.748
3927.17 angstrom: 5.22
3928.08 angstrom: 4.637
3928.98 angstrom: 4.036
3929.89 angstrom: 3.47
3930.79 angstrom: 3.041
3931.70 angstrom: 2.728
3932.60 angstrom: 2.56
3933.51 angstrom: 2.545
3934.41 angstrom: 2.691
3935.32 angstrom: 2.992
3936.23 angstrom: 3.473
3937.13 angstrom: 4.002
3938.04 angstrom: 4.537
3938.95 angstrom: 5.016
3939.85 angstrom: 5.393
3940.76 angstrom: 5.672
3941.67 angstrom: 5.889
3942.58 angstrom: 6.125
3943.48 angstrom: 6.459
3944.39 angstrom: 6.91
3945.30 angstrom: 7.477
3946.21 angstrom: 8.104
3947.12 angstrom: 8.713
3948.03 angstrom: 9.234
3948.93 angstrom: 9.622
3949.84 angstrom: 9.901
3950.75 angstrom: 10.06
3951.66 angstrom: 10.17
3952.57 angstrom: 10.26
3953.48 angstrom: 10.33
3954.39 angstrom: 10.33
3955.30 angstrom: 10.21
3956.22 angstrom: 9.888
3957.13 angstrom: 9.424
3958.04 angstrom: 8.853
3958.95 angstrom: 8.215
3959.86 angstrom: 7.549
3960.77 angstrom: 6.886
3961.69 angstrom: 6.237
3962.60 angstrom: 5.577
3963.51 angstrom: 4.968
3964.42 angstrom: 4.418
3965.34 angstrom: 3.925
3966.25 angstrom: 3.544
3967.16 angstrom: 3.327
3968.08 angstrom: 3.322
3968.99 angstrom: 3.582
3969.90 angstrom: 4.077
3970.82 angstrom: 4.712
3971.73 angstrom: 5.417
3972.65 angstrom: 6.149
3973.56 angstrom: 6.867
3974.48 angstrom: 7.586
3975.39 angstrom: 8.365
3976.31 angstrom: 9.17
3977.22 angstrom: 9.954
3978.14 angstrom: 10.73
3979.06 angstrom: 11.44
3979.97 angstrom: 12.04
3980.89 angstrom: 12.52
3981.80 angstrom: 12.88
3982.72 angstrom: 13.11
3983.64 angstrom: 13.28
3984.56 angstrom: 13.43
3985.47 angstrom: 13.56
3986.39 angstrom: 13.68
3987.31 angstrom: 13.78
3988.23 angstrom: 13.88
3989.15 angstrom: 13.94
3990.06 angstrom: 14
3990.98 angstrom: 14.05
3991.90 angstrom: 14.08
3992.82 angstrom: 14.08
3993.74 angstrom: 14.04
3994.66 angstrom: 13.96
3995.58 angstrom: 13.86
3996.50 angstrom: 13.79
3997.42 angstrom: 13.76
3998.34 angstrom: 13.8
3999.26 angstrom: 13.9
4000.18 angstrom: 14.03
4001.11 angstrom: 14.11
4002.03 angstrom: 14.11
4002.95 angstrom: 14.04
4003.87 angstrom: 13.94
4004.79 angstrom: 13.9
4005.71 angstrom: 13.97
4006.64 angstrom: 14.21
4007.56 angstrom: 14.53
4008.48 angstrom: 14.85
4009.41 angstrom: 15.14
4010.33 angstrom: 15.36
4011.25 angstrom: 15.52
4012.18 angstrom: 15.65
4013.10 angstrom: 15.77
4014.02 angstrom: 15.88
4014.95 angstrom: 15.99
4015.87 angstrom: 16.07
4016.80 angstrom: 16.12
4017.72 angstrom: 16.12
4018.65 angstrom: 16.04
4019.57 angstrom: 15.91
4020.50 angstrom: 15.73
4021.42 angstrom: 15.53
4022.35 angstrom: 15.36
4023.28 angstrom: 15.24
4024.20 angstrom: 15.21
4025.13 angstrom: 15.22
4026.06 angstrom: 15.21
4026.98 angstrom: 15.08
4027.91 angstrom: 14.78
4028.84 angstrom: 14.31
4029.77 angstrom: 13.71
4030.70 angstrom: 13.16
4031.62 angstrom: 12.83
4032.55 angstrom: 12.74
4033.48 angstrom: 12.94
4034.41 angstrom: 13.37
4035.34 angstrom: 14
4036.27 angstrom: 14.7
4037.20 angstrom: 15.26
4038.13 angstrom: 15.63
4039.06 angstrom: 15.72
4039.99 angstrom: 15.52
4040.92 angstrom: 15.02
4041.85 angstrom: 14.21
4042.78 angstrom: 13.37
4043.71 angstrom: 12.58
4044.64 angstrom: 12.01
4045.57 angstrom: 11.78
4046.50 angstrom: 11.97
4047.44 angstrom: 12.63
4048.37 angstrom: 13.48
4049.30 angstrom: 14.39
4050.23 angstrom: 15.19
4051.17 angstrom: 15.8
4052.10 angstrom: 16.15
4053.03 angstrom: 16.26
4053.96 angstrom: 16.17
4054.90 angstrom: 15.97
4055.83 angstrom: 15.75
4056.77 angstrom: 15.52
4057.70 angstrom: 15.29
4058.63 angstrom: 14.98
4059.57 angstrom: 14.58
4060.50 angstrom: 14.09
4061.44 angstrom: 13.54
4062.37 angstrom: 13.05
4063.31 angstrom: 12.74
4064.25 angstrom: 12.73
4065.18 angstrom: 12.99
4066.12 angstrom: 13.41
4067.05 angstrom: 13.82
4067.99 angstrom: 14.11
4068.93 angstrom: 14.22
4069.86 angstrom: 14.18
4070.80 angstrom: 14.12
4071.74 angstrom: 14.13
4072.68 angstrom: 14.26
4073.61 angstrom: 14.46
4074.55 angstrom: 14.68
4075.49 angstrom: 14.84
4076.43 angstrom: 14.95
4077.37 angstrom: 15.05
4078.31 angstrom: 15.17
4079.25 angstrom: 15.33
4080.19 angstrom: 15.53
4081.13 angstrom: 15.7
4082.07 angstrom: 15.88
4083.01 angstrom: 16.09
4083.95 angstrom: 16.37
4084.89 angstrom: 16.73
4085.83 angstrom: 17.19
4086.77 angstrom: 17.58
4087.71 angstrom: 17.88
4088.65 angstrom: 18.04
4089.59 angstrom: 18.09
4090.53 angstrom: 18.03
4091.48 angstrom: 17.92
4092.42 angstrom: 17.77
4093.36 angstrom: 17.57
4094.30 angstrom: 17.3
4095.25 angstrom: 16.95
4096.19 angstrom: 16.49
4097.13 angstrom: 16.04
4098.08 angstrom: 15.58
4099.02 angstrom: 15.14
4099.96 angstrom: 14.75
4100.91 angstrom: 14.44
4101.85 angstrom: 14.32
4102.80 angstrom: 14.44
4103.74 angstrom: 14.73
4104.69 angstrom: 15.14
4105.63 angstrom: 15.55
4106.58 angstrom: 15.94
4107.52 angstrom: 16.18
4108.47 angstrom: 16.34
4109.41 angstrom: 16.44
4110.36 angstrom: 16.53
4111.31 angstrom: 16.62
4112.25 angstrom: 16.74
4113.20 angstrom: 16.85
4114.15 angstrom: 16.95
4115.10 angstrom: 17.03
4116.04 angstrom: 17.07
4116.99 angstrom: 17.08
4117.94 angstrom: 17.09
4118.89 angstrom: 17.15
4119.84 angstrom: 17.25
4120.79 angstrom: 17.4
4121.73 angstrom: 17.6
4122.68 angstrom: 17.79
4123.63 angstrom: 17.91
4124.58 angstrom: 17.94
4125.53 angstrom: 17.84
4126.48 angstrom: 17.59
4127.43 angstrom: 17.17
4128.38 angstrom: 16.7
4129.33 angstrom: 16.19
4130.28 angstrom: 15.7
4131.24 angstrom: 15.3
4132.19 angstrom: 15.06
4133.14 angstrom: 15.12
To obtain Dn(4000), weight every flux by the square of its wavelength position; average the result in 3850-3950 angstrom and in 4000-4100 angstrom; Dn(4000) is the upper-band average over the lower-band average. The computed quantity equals 2.06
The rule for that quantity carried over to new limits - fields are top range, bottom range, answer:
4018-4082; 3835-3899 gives 1.93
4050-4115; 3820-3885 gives 2.47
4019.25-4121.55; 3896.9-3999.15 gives 1.90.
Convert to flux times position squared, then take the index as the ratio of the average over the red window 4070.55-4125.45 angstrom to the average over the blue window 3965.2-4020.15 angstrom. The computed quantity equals 1.40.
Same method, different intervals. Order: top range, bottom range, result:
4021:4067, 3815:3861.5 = 2.55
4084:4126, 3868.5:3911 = 2.12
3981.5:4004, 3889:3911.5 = 1.56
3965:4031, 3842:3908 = 1.59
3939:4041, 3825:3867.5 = 1.84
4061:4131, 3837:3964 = 2.22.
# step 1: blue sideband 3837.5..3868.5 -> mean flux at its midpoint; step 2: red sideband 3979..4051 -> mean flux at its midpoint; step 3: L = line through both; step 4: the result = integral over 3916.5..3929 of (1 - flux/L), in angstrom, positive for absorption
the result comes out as 4.2 angstrom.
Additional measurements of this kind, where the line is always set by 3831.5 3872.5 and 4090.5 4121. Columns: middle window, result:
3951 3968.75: 6.3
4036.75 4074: 0.8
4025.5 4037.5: -0.2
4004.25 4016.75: -2.0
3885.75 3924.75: 0.9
